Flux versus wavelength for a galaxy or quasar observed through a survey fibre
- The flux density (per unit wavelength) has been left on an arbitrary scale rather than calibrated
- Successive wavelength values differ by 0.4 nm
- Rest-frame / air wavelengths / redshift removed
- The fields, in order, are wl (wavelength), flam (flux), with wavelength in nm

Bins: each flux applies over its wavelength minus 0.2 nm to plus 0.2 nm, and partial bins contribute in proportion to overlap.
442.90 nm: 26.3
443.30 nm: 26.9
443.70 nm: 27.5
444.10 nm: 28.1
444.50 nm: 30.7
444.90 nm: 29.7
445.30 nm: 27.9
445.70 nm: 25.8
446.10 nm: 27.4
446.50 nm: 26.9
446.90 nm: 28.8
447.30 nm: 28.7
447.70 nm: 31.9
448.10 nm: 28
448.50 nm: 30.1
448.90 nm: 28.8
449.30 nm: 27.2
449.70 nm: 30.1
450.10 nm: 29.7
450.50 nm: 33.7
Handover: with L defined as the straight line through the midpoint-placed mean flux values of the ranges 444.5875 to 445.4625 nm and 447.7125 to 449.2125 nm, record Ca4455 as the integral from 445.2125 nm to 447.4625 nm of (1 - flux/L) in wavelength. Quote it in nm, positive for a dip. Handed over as 0.12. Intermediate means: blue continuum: 29.1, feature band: 27.5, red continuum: 29.2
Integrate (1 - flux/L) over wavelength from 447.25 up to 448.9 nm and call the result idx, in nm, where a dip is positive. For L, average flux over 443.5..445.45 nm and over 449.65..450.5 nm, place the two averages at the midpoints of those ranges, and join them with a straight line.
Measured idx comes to 0.02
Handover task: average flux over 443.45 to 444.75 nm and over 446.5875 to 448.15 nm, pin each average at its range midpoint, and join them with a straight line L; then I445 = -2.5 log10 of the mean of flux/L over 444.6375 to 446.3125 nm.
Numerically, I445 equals 0.044 mag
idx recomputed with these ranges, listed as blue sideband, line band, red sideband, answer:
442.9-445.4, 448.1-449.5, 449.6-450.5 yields 0.07 nm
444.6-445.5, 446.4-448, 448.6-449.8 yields -0.02 nm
